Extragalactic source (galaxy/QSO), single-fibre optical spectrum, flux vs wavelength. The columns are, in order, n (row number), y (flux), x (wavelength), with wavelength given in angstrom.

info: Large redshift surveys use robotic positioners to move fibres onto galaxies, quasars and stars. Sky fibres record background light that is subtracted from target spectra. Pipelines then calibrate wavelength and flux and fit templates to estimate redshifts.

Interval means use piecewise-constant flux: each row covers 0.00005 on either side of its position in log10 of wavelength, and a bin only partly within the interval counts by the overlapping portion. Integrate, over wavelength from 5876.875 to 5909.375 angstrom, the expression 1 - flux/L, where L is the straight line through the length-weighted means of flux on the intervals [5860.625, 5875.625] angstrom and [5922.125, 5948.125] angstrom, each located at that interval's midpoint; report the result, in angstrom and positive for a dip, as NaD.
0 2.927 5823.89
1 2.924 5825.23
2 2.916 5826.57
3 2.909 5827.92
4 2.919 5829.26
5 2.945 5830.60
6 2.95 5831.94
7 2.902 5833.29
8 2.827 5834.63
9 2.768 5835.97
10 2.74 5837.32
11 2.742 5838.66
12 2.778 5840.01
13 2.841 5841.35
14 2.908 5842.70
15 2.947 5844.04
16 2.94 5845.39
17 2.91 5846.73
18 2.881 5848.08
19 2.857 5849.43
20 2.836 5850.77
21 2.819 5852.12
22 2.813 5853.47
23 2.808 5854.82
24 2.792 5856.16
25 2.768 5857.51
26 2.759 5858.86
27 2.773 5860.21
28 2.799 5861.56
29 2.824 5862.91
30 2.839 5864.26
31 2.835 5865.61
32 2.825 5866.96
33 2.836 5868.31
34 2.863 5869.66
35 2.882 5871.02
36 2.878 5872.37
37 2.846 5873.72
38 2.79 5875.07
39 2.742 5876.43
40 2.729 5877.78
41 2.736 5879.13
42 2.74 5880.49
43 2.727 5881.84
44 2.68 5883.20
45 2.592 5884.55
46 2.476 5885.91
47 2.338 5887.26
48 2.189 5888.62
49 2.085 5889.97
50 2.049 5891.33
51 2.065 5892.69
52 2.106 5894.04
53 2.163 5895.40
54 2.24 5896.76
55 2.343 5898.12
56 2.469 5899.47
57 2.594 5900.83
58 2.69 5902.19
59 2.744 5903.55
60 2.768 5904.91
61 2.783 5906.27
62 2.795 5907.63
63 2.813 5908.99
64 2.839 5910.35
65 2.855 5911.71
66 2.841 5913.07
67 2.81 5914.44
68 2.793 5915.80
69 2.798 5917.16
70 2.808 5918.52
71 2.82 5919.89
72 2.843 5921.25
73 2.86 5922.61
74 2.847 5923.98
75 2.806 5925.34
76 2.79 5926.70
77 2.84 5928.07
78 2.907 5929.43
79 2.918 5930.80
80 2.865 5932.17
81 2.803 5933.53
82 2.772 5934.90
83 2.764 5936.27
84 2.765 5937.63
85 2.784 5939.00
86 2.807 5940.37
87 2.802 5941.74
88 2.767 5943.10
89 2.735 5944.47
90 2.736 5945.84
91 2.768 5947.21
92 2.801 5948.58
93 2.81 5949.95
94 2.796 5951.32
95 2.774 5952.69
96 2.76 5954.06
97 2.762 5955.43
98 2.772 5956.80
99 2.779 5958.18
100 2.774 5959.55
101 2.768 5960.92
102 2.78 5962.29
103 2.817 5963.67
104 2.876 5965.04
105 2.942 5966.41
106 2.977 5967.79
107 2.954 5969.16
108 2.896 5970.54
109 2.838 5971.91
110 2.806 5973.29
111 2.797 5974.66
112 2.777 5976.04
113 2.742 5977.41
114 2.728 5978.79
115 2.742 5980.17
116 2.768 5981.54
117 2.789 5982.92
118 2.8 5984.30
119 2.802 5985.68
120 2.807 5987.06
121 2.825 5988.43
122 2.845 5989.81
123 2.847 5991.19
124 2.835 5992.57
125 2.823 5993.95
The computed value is 3.8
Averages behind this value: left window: 2.84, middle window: 2.5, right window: 2.81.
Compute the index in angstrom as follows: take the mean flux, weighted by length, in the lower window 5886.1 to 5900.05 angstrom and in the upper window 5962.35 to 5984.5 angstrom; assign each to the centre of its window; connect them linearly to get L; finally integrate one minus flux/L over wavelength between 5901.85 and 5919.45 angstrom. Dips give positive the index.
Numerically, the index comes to -3.4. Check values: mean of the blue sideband 2.21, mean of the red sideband 2.83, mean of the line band 2.8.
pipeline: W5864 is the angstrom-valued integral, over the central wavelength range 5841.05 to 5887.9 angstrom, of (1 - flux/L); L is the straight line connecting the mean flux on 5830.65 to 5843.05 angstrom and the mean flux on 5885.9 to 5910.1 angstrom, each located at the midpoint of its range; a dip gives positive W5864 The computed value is -2.4 angstrom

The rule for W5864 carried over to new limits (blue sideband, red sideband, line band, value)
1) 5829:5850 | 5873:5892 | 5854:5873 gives -0.9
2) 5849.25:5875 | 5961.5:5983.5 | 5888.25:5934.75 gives 2.9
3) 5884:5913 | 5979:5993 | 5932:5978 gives -2.0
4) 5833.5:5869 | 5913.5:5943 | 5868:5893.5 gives 2.2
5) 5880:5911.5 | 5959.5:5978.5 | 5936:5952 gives -0.3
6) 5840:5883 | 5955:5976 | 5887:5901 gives 3.0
